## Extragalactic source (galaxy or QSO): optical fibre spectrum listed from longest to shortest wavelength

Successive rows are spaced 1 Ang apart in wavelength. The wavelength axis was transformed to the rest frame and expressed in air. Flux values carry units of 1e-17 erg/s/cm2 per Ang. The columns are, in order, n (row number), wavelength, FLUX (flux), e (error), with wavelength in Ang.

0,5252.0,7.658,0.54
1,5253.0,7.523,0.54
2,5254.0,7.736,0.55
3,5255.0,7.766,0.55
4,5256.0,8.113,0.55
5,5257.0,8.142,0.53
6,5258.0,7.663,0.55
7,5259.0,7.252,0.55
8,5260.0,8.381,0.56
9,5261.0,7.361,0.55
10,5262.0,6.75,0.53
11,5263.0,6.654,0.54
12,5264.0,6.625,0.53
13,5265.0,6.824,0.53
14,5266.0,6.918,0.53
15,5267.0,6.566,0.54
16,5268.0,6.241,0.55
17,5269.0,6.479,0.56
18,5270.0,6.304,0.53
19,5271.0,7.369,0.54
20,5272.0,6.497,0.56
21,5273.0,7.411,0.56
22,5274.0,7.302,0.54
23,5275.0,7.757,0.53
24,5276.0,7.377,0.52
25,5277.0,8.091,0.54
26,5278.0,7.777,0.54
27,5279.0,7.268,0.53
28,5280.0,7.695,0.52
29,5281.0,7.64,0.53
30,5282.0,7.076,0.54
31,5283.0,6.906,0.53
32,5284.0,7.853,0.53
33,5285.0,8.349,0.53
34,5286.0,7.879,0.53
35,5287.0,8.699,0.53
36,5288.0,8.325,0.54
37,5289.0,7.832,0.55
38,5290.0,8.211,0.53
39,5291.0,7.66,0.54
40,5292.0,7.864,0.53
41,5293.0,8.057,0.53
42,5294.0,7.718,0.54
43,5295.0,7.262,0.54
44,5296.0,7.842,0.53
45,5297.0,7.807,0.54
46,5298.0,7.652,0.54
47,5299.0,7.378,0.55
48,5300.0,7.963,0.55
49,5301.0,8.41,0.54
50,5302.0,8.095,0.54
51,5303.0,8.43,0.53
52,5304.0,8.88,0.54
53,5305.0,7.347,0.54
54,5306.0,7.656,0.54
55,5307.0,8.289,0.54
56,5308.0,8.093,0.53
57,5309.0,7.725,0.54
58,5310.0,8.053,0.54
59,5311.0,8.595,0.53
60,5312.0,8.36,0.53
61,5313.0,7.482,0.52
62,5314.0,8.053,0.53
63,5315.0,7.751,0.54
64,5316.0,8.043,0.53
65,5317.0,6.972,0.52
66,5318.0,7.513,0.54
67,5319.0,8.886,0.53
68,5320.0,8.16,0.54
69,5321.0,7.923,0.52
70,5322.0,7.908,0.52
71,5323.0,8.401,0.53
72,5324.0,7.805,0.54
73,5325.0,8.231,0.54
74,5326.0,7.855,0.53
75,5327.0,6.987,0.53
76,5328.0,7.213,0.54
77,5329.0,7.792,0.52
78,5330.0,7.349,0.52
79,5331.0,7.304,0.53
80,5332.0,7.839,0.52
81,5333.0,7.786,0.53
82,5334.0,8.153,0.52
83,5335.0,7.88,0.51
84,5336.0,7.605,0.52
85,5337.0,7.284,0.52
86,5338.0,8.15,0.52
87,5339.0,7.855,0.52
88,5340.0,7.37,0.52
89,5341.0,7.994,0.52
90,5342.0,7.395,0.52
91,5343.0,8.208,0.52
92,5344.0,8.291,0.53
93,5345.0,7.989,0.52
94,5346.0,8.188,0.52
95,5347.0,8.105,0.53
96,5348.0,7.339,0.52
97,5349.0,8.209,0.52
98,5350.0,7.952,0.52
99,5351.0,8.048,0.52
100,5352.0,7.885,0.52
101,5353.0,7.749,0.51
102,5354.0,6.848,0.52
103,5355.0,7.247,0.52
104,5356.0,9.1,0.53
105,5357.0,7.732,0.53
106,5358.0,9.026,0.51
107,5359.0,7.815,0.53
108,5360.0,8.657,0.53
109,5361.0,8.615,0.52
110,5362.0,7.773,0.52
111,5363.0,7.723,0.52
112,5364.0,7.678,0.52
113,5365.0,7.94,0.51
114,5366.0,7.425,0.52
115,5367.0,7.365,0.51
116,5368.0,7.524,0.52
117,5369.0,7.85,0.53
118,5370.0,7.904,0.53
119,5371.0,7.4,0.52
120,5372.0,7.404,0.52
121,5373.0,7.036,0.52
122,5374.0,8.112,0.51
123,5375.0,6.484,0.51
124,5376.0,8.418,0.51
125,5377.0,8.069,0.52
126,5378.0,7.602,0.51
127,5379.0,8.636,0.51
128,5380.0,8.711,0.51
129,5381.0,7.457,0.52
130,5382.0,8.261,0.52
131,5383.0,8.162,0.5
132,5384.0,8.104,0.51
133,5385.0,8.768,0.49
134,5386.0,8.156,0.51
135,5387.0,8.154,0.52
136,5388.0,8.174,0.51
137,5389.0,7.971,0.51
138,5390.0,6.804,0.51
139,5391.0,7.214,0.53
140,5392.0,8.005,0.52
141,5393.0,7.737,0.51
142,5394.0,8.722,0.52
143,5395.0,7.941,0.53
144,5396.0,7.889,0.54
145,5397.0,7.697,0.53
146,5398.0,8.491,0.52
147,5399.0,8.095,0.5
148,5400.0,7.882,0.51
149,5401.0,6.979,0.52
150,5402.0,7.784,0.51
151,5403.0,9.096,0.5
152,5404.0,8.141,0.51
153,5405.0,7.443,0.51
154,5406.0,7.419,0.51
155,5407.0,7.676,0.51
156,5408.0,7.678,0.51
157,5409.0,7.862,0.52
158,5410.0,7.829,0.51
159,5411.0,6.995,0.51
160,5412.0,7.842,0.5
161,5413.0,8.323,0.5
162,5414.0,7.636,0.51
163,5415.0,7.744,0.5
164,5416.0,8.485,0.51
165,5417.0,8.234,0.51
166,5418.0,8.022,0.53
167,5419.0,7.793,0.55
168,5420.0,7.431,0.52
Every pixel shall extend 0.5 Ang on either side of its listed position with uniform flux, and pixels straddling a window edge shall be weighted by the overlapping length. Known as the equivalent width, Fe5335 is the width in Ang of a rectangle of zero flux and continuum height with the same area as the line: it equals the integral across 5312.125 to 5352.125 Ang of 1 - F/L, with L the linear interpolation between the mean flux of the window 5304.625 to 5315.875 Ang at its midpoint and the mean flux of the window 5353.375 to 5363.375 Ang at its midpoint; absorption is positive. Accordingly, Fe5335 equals 0.84 Ang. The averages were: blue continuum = 7.96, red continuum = 8.05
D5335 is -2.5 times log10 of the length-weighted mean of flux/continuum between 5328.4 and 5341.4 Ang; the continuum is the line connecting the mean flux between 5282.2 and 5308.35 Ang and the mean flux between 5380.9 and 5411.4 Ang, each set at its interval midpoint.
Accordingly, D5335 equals 0.03 mag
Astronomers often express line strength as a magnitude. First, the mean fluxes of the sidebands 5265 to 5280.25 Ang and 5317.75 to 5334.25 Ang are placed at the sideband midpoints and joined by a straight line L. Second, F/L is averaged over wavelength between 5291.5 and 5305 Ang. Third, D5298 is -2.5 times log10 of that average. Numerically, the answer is -0.066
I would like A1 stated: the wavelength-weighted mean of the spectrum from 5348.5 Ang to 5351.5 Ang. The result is 8.07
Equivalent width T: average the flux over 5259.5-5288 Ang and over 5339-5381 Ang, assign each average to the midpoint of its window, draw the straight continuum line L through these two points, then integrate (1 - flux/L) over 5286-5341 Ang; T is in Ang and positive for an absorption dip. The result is -2.3 Ang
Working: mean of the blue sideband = 7.31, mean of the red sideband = 7.87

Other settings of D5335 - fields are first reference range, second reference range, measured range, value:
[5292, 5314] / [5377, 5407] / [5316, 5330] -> 0.021 mag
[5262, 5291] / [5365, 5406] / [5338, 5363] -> -0.037 mag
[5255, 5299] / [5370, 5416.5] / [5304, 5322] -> -0.050 mag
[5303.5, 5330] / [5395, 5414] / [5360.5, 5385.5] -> 0.001 mag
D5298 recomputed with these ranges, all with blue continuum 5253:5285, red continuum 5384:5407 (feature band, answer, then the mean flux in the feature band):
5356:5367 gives -0.040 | 8.06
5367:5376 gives 0.043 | 7.51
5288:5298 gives -0.057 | 7.82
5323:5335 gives -0.015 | 7.7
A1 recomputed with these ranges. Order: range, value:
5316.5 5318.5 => 7.24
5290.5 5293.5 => 7.86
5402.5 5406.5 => 8.02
